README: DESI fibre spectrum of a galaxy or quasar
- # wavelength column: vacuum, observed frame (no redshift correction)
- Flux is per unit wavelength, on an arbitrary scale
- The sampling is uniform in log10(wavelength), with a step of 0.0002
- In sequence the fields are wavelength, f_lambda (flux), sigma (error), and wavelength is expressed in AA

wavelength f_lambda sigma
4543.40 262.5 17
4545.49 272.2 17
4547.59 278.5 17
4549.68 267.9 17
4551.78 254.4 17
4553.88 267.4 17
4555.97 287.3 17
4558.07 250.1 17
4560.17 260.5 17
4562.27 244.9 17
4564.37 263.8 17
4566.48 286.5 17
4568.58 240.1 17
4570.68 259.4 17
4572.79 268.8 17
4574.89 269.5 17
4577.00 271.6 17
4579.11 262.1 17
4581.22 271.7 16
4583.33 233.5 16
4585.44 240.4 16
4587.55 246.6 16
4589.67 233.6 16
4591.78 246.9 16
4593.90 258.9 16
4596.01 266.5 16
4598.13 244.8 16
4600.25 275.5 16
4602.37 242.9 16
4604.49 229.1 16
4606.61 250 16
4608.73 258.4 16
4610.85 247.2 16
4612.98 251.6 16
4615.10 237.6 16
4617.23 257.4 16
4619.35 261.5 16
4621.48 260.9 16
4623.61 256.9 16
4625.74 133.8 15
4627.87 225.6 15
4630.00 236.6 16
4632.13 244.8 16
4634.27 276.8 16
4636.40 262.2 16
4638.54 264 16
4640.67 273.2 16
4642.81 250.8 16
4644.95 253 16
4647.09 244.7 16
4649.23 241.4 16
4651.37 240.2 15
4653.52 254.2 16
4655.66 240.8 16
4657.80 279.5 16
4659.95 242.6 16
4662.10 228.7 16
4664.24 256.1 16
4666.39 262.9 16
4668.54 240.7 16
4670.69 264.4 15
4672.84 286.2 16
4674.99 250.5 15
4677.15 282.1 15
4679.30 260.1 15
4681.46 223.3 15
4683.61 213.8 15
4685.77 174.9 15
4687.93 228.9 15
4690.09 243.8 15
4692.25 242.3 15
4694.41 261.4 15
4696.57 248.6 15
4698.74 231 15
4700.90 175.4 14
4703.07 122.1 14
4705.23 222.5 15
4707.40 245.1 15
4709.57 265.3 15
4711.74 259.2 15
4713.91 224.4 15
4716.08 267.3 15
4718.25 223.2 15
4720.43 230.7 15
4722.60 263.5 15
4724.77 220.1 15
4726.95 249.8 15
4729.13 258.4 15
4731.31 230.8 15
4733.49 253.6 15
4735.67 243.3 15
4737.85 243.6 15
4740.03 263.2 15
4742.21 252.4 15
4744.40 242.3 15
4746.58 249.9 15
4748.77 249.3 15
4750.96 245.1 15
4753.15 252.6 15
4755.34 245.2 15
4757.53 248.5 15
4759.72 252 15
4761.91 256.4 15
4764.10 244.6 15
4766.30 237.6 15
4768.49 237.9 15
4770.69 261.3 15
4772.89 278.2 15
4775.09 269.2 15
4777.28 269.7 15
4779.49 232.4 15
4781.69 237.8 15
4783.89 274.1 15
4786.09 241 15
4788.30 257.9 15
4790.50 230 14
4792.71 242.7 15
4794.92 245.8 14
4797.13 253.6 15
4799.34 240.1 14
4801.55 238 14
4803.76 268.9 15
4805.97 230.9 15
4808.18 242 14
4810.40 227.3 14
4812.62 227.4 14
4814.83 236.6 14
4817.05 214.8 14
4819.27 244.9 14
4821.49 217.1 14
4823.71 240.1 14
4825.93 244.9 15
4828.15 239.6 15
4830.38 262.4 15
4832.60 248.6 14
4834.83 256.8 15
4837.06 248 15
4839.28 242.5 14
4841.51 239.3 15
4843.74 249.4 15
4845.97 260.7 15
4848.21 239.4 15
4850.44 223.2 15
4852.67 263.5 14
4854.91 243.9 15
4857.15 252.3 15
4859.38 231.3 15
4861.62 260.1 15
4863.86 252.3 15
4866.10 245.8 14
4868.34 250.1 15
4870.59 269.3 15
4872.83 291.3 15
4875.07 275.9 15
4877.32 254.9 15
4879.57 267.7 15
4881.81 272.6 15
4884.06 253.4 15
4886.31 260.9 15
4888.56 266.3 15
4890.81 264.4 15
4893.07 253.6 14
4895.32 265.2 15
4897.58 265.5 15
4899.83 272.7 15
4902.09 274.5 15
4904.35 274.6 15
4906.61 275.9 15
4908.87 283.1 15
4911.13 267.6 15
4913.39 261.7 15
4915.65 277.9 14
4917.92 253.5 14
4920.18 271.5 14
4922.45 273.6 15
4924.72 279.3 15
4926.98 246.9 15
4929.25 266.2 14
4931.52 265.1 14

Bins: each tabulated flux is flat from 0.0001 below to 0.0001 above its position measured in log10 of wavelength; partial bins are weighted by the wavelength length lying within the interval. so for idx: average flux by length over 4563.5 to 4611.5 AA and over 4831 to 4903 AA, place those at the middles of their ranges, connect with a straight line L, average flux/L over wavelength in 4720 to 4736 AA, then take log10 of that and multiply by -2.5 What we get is 0.05 mag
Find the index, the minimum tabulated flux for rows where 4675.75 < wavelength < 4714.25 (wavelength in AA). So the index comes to 122.1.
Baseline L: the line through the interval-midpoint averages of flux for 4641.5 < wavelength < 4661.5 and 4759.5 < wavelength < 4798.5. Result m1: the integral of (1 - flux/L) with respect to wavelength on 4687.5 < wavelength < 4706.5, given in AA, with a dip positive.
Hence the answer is 2.3 AA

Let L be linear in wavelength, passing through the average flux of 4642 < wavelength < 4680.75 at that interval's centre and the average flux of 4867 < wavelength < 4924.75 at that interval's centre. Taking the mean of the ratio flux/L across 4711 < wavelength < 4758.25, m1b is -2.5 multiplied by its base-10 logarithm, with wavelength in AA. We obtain 0.05 mag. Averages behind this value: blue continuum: 254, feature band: 246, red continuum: 268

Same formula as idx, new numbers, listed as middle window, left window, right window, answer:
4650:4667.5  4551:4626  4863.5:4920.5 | 0.03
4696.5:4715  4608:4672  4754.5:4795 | 0.14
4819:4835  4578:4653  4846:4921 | 0.07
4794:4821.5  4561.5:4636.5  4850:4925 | 0.09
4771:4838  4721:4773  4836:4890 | 0.03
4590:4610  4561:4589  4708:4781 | 0.02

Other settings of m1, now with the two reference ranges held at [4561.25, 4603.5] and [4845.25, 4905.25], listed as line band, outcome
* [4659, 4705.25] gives 4.04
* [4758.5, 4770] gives 0.53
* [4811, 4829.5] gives 1.82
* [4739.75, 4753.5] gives 0.44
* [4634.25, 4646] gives -0.24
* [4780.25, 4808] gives 1.30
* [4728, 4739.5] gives 0.50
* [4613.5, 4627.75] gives 1.22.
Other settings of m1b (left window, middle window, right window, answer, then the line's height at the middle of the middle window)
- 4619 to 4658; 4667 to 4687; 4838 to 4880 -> 0.01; 248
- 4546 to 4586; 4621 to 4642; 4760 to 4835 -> 0.06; 258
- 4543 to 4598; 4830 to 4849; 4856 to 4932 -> 0.06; 264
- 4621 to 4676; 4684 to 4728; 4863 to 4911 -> 0.11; 253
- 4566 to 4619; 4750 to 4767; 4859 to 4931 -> 0.05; 260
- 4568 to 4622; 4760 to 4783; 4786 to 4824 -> -0.05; 241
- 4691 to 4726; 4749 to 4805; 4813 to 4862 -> -0.06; 238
